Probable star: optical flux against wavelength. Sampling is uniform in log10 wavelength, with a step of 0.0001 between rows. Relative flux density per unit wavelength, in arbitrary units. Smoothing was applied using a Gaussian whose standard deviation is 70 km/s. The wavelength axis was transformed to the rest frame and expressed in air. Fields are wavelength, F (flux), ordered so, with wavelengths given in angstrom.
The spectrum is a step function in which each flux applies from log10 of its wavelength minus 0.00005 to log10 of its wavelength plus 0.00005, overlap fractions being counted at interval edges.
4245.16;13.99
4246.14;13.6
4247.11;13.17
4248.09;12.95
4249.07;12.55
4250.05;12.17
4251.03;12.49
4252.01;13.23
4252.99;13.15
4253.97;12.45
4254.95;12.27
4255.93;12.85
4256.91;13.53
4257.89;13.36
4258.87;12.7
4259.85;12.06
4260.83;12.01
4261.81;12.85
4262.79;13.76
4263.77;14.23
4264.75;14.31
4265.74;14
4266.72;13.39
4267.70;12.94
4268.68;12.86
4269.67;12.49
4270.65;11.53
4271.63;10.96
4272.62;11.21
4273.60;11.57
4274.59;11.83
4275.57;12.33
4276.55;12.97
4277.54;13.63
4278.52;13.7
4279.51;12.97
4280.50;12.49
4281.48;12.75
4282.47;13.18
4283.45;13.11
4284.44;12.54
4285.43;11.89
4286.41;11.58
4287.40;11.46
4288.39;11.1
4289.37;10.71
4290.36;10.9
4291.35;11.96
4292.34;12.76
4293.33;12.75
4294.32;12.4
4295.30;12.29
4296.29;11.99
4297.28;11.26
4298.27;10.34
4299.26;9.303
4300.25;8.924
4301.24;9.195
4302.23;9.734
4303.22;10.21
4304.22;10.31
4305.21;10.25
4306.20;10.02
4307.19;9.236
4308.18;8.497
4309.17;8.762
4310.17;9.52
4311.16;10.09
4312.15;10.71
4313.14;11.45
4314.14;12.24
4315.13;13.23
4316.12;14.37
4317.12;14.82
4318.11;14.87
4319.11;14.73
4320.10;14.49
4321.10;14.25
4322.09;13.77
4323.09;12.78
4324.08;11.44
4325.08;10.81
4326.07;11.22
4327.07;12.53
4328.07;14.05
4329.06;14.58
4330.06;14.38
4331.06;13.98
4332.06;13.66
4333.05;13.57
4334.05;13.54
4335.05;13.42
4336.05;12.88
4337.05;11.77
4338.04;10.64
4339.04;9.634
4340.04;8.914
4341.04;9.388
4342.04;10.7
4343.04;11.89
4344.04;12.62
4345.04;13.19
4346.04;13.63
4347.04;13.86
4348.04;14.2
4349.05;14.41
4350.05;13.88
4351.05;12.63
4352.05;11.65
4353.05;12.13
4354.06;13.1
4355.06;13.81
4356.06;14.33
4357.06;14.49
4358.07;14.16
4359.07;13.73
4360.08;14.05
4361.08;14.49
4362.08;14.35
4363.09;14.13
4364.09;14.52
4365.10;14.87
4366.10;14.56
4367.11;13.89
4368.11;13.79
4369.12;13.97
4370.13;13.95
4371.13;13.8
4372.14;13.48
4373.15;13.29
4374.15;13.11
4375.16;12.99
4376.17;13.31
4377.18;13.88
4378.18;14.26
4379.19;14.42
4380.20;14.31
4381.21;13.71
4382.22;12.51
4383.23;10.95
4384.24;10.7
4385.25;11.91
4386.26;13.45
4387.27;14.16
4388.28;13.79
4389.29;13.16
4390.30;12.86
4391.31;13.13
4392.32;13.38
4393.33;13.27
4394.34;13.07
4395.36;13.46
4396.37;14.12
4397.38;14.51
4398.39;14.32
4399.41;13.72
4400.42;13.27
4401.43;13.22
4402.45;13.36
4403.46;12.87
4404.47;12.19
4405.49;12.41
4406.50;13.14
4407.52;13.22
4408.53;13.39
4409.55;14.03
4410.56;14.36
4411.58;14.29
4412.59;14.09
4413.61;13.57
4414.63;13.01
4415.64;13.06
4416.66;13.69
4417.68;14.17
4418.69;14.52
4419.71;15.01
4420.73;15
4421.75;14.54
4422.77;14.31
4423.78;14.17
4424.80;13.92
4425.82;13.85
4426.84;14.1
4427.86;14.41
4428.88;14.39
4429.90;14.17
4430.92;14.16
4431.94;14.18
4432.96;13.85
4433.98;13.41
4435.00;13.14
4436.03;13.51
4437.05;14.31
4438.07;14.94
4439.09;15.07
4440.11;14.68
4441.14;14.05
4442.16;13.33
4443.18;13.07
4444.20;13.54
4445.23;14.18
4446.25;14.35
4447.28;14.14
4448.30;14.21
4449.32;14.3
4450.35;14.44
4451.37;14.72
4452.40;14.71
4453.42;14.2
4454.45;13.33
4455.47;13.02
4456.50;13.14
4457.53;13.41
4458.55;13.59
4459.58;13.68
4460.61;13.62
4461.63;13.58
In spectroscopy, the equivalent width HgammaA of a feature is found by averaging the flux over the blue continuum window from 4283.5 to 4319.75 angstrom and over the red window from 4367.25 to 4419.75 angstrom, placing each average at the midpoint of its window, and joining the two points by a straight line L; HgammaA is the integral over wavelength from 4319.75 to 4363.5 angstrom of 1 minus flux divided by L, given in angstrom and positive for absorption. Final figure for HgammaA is -2.6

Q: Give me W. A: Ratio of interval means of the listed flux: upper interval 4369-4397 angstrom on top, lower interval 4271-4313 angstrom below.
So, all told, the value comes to 1.18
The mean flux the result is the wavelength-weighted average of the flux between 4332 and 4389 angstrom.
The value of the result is 13.2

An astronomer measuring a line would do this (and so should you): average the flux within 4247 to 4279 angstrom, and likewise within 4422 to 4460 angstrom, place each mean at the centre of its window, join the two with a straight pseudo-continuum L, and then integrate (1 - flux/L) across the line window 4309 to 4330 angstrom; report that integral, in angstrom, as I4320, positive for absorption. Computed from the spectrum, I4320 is 0.7 angstrom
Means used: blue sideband 12.8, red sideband 14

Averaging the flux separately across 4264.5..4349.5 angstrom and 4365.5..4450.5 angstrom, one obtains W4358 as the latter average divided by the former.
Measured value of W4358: 1.13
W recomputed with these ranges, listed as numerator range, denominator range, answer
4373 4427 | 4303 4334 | 1.10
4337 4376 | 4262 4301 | 1.08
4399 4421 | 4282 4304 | 1.20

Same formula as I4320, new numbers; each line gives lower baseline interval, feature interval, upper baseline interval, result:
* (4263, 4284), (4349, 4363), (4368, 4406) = -0.5 angstrom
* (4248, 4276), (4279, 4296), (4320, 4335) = 1.0 angstrom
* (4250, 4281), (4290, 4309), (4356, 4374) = 3.7 angstrom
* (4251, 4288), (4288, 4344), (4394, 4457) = 5.6 angstrom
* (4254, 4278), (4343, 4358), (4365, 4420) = -0.2 angstrom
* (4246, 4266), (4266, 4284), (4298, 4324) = -0.2 angstrom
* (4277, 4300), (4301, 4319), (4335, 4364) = 1.8 angstrom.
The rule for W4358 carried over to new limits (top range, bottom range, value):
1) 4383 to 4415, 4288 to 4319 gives 1.19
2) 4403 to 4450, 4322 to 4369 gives 1.07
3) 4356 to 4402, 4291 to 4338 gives 1.14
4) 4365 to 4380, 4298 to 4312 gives 1.44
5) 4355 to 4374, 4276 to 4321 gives 1.20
